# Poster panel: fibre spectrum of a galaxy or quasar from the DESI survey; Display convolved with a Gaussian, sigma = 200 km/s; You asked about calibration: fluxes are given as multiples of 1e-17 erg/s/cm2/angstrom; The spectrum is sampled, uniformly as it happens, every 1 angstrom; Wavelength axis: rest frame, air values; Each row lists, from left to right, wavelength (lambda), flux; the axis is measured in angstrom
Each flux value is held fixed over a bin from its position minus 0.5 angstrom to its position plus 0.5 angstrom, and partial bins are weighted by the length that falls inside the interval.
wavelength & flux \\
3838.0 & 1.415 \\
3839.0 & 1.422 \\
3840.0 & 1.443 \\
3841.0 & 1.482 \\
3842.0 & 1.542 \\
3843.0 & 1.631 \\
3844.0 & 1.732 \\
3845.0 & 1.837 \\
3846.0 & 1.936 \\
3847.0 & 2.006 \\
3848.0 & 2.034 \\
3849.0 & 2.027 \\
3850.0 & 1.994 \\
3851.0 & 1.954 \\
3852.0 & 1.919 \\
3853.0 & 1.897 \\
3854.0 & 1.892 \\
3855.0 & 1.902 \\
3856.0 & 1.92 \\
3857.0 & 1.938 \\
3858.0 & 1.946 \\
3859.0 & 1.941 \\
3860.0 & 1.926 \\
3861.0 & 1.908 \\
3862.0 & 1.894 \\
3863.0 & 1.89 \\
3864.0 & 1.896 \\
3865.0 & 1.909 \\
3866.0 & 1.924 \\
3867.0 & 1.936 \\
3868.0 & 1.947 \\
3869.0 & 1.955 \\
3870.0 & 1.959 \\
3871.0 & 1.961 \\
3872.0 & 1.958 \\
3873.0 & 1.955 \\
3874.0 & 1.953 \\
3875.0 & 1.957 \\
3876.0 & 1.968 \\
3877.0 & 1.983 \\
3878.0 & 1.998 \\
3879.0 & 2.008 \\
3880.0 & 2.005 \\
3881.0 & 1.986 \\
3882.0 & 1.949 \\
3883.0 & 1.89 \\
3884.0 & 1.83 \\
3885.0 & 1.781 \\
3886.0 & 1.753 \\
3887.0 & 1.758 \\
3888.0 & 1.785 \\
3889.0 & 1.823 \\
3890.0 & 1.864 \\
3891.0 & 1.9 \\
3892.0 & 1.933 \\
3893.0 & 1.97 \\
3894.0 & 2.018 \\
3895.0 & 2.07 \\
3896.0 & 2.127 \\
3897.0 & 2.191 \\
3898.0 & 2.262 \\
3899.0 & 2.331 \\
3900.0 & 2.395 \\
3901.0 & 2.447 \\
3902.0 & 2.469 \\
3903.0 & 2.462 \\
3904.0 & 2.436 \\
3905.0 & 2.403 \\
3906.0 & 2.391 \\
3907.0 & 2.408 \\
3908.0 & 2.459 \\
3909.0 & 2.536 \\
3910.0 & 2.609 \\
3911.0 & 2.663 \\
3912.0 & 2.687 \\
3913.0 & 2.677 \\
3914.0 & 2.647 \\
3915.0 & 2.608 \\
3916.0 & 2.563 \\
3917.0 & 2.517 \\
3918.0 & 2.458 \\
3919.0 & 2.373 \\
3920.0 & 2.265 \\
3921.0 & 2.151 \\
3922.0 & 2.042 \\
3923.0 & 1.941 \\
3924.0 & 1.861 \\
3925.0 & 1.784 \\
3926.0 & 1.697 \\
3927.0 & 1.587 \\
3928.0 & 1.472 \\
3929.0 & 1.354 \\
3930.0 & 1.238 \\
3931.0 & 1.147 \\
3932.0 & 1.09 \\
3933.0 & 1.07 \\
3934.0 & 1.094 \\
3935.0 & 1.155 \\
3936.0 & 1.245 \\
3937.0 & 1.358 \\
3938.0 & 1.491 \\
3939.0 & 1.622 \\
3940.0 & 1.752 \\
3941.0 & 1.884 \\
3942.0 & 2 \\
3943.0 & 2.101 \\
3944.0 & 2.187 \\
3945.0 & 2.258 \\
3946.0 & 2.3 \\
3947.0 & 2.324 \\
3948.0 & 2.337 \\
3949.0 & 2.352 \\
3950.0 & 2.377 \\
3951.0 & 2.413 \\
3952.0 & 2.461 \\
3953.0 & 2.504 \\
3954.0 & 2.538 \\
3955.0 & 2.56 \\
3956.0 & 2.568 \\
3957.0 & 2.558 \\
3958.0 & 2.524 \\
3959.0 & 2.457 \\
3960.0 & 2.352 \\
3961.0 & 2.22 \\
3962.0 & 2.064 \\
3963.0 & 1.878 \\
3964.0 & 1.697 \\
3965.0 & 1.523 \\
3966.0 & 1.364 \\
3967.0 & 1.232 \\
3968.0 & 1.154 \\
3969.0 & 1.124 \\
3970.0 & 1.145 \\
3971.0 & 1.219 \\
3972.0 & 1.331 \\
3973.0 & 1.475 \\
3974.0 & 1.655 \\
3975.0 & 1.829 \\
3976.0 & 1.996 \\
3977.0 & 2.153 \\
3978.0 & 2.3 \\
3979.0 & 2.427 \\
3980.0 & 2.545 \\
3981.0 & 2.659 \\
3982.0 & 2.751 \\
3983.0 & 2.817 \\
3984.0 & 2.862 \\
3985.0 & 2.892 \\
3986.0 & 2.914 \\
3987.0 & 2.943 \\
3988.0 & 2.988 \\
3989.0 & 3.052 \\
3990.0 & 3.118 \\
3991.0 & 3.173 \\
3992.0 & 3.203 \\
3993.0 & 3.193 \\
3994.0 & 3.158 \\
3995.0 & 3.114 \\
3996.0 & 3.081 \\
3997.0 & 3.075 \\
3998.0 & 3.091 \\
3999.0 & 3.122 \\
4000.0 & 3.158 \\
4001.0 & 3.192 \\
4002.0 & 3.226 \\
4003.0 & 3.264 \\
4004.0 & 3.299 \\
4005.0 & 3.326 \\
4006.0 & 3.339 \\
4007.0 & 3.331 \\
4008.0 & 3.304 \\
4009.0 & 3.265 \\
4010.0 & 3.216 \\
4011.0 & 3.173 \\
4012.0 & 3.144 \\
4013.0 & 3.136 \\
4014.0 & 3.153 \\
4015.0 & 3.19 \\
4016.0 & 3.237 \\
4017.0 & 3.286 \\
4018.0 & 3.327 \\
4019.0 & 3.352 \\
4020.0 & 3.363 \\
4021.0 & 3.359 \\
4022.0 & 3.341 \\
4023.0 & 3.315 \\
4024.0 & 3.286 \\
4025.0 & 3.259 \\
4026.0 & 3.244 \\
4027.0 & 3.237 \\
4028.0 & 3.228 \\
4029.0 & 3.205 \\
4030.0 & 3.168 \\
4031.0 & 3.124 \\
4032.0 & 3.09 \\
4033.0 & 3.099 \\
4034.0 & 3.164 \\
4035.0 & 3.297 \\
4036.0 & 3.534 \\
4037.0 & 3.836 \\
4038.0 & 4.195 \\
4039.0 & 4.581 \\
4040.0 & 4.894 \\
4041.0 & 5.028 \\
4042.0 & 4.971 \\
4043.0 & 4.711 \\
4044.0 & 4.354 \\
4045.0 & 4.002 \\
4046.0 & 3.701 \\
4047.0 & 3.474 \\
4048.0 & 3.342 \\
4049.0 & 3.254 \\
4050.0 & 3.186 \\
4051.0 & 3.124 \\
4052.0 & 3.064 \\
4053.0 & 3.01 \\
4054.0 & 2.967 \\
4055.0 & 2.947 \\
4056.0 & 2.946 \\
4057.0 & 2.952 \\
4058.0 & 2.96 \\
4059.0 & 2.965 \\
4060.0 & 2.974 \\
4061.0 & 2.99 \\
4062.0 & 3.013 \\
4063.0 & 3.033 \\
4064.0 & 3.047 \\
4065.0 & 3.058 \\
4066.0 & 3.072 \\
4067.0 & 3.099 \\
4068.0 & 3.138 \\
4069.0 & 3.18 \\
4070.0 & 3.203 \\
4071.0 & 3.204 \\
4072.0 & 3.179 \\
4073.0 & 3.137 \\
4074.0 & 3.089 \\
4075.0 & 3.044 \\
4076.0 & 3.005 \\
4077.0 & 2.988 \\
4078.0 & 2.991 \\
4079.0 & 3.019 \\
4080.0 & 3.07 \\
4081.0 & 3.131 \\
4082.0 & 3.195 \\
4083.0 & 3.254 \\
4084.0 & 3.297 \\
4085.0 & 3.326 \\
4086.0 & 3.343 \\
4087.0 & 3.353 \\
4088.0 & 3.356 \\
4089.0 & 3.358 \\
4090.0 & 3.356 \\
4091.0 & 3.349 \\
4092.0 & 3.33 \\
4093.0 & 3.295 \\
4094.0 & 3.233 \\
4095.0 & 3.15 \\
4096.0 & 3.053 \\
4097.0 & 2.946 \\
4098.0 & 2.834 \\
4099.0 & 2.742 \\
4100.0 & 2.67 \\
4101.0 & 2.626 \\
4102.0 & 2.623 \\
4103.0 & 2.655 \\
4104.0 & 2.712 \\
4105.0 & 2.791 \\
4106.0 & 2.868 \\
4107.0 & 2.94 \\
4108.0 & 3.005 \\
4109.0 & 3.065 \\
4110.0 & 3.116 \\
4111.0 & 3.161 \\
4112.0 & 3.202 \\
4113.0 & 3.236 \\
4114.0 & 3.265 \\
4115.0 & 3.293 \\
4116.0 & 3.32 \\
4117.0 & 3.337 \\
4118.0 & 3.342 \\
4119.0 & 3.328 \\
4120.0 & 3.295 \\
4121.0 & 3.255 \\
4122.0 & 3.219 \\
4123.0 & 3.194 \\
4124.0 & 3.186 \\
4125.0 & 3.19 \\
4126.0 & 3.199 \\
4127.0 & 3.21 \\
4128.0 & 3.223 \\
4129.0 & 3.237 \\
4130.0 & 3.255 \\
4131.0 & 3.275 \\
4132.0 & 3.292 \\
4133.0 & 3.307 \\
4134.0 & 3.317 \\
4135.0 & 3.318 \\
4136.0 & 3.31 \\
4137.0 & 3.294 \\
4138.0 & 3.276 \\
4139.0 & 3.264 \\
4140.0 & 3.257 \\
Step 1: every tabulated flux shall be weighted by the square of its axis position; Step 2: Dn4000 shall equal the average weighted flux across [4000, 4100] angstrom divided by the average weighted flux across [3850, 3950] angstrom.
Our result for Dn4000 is 1.8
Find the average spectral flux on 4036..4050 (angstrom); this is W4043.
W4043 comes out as 4.12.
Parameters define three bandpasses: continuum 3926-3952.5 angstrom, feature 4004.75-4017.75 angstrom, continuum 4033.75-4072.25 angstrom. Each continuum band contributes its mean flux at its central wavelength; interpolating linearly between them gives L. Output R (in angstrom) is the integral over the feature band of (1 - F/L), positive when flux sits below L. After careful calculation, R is -1.88 angstrom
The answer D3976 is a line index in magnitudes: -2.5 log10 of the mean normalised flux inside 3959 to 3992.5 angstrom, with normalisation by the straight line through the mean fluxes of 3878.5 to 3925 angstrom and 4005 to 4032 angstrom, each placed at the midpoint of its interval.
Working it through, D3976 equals 0.30 mag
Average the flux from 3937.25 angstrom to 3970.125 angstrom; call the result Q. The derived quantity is 2.05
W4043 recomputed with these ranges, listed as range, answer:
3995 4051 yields 3.45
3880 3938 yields 2.01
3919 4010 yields 2.27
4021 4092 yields 3.34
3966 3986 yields 1.99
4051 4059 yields 2.99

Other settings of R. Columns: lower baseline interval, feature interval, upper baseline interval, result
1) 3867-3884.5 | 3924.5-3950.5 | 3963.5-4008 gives 6.7 angstrom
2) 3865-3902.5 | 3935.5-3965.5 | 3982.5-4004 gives 6.0 angstrom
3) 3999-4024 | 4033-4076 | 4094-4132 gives -3.1 angstrom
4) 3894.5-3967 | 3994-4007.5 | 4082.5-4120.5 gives -3.7 angstrom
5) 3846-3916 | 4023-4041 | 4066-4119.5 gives -4.6 angstrom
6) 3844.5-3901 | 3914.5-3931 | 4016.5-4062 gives 3.0 angstrom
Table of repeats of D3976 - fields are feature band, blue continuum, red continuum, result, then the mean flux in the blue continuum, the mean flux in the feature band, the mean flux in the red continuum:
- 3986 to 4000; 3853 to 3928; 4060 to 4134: -0.187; 2.09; 3.1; 3.13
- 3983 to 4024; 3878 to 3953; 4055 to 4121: -0.227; 2.04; 3.18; 3.09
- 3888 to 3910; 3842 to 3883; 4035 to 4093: -0.019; 1.93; 2.23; 3.37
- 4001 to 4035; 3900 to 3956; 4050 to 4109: -0.214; 2.09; 3.24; 3.06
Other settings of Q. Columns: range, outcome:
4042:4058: 3.44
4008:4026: 3.26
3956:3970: 1.86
